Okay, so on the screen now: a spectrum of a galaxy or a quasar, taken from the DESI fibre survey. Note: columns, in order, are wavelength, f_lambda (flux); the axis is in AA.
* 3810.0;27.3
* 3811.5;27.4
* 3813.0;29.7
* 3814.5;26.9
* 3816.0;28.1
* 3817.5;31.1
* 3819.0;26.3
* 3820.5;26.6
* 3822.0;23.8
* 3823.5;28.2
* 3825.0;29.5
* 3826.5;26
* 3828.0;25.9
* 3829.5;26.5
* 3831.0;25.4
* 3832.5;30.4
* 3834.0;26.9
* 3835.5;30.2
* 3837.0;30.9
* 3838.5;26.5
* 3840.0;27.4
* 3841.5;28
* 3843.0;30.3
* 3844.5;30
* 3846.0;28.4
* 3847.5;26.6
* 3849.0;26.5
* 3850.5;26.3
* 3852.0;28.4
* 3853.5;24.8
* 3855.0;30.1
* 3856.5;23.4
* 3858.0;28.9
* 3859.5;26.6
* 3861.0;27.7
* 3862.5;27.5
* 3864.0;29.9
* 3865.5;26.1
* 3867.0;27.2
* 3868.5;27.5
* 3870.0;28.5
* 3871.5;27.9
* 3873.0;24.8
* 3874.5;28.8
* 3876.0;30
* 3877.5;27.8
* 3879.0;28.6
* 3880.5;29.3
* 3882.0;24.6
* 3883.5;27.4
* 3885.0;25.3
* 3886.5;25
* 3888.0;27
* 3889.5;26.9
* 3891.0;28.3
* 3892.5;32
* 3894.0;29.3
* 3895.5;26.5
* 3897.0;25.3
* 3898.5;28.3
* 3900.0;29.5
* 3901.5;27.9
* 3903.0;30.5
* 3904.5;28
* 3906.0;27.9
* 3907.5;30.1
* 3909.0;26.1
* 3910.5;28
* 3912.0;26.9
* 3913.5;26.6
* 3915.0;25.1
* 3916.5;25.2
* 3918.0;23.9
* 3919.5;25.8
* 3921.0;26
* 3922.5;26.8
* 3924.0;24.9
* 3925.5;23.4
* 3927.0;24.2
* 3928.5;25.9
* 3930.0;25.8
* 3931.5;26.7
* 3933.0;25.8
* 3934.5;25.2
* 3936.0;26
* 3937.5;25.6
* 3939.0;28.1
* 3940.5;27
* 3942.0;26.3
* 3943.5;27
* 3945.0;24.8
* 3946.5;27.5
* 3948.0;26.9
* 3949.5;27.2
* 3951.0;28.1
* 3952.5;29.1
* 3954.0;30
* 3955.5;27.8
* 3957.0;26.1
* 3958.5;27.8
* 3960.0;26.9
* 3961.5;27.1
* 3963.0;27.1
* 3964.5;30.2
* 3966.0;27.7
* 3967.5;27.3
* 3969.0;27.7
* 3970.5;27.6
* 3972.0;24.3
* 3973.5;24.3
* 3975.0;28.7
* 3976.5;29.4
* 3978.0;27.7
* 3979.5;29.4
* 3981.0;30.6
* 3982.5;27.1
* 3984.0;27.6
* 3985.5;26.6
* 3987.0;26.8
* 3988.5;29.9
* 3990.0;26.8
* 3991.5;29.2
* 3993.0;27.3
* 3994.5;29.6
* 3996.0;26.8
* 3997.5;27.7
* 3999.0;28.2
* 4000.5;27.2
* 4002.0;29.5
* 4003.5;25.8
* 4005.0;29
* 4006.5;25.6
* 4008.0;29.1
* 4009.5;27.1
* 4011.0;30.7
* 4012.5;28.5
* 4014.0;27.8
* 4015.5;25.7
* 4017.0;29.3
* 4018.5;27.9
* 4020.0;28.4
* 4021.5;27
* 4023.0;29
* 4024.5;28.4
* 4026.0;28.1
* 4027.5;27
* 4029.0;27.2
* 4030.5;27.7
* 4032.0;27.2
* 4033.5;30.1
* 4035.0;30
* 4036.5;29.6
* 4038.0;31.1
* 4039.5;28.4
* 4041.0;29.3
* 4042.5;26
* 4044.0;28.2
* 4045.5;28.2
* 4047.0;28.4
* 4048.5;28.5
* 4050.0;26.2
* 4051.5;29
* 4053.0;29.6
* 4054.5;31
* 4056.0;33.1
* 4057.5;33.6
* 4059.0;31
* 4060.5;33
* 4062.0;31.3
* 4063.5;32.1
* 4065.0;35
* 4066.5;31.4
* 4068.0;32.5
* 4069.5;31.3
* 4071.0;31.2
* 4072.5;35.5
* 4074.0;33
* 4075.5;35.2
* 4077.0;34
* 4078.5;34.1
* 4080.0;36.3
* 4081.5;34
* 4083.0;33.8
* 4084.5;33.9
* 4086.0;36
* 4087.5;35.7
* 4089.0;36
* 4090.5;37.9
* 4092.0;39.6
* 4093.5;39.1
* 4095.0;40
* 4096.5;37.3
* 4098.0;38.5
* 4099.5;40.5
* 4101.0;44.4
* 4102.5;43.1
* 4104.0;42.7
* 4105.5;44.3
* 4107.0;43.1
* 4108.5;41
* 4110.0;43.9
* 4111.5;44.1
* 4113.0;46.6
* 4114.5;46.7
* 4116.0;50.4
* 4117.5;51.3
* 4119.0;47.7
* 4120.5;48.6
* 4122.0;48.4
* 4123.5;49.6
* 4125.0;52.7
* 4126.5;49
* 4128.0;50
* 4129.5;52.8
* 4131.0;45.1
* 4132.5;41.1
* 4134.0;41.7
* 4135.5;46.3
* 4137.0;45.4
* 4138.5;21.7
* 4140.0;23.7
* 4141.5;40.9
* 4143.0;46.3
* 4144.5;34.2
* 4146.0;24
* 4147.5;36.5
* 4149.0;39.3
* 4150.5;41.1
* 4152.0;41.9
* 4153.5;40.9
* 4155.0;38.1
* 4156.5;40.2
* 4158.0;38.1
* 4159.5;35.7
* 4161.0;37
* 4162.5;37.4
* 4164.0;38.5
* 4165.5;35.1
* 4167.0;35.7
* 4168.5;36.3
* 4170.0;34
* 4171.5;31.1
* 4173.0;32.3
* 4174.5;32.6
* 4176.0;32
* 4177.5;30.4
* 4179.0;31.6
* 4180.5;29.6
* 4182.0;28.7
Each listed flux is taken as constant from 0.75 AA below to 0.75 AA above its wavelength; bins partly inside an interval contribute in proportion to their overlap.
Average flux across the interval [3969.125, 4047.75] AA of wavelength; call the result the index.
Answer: 28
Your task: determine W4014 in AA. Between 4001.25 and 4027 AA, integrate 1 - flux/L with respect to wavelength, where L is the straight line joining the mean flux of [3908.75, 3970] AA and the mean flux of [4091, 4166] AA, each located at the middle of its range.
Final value 3.6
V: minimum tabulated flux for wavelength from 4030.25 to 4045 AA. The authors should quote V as 26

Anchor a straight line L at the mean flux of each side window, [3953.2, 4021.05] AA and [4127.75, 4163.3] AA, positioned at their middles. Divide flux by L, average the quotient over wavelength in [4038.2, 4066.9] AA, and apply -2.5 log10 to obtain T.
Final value 0.08 mag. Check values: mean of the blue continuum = 27.8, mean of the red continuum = 39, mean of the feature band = 30.2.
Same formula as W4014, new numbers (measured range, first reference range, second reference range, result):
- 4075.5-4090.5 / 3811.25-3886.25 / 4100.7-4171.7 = 1.49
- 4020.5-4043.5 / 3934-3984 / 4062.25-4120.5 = 3.61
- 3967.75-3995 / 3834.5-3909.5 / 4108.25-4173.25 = 4.44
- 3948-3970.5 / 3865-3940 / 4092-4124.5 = 2.78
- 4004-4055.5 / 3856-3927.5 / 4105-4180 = 9.00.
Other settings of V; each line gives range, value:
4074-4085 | 33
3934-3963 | 24.8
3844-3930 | 23.4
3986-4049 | 25.6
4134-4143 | 21.7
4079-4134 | 33.8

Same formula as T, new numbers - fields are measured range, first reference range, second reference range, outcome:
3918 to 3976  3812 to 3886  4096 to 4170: 0.21 mag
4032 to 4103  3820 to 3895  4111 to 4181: 0.11 mag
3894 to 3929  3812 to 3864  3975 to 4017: 0.05 mag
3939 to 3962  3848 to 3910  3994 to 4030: 0.02 mag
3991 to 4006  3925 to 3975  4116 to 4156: 0.11 mag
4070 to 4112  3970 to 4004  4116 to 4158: -0.01 mag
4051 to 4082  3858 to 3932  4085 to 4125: 0.22 mag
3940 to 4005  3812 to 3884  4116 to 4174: 0.19 mag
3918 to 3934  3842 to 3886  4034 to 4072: 0.12 mag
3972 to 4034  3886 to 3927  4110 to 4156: 0.21 mag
